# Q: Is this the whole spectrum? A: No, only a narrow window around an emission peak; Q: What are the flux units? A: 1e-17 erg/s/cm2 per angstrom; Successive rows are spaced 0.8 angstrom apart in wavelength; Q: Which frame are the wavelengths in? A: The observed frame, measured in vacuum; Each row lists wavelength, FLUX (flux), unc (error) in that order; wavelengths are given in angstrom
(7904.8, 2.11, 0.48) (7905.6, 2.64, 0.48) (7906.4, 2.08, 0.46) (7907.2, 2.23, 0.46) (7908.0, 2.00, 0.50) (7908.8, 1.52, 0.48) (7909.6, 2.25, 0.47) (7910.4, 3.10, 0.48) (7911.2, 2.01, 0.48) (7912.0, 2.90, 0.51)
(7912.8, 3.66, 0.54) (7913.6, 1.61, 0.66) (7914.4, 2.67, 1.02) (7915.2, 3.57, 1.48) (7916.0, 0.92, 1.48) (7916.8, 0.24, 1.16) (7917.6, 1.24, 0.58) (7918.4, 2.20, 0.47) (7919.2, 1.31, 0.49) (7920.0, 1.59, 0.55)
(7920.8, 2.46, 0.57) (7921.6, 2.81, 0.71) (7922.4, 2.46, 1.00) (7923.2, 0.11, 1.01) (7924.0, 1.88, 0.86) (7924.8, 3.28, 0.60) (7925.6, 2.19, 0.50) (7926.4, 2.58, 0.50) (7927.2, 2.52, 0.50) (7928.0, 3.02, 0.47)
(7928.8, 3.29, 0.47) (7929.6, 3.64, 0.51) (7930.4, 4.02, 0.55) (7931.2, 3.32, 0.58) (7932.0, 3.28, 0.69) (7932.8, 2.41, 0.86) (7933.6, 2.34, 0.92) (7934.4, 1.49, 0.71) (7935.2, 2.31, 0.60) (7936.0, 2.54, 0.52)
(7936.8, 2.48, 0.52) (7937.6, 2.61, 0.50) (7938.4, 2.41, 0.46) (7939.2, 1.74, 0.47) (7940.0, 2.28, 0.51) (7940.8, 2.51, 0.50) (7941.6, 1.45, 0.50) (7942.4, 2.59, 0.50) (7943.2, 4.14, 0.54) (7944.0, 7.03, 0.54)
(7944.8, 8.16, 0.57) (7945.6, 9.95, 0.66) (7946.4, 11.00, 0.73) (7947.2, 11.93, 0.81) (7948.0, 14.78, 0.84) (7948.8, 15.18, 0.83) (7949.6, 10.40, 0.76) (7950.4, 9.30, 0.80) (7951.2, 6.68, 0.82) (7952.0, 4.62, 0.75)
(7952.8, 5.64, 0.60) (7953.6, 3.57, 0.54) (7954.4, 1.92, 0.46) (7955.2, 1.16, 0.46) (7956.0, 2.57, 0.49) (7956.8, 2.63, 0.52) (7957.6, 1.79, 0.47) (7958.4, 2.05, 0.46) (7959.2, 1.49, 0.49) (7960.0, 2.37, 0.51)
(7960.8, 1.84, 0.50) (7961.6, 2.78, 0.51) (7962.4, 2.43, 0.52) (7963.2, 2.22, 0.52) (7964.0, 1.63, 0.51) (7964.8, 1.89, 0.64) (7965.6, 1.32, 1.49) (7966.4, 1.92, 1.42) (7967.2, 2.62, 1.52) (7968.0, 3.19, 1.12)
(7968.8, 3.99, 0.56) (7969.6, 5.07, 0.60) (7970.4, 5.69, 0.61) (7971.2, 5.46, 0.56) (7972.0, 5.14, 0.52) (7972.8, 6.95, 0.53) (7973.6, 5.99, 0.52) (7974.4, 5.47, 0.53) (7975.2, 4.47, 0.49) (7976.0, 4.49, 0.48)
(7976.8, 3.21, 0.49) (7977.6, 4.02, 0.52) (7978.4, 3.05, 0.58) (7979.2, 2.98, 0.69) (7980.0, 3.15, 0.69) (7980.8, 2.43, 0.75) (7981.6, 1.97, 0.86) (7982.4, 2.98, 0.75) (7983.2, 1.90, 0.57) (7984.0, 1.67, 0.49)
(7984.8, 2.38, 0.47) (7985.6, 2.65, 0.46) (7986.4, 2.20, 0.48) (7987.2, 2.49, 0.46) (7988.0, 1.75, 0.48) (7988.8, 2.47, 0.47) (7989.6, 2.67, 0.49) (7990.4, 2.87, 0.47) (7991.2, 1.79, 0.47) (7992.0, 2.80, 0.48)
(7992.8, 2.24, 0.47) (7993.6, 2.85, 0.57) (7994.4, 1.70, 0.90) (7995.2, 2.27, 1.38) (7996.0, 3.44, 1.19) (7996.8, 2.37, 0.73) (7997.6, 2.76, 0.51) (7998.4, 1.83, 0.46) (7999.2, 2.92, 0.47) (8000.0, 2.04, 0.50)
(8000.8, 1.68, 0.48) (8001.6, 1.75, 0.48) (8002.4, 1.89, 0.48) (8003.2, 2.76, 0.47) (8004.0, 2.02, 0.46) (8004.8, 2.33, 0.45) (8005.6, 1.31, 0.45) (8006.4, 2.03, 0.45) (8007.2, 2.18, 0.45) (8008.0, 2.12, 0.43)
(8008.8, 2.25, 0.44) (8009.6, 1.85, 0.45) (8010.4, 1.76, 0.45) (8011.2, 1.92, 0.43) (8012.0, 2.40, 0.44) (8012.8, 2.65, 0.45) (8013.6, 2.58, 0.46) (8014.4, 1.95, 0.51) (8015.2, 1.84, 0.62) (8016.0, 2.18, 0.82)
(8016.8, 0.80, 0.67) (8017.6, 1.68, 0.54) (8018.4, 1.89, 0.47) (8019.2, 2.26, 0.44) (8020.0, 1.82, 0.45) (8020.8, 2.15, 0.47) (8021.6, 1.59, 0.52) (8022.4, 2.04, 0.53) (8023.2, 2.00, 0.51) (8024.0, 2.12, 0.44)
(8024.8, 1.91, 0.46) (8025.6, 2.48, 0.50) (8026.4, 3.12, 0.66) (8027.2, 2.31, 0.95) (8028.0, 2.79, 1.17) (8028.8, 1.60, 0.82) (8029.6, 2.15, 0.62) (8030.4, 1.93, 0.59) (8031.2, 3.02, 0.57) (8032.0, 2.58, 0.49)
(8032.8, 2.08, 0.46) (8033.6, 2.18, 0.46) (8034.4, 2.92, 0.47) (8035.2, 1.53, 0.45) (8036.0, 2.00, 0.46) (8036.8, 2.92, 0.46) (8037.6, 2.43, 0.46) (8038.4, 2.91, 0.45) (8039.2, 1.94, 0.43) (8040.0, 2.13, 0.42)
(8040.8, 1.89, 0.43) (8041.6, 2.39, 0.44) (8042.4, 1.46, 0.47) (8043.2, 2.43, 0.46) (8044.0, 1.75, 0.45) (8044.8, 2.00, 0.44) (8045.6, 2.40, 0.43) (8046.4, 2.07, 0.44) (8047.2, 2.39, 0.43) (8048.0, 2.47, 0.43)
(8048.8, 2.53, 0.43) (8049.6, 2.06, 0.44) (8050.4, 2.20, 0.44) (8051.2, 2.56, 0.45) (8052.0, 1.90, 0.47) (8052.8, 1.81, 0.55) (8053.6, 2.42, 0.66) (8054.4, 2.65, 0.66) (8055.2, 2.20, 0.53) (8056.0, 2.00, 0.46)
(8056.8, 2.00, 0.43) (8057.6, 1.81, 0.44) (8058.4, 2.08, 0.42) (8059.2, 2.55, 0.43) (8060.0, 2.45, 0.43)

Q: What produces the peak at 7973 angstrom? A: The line [N II]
